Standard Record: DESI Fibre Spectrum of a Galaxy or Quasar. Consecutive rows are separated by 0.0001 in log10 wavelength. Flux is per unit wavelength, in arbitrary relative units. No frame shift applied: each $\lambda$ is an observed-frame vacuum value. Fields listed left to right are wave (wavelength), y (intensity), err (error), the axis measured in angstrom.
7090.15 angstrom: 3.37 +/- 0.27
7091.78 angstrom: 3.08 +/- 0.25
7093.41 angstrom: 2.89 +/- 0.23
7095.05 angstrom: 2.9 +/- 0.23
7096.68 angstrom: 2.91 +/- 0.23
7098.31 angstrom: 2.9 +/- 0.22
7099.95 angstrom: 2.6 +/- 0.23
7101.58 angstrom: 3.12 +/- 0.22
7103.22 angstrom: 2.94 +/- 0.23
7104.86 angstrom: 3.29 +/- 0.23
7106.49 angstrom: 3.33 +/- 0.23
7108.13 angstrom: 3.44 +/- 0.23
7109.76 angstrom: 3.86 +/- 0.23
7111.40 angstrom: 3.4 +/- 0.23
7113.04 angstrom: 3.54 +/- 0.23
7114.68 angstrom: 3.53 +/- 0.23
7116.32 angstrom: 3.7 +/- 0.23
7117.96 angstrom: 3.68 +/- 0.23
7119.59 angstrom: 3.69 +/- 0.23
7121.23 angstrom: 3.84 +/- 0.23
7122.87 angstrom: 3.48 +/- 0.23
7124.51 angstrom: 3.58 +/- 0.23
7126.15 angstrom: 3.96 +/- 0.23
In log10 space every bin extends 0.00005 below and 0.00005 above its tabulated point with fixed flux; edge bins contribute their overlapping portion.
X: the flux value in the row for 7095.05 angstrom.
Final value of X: 2.9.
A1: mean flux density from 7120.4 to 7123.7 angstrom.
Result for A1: 3.66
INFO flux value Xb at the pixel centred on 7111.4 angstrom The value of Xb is 3.4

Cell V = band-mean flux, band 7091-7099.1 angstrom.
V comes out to 2.94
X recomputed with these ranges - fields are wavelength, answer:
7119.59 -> 3.69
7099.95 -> 2.6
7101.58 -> 3.12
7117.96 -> 3.68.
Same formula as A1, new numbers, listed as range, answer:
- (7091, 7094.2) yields 2.99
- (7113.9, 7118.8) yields 3.64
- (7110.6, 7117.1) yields 3.54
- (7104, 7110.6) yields 3.48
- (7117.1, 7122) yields 3.74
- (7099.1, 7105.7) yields 2.99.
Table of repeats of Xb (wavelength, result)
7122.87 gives 3.48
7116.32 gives 3.7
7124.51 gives 3.58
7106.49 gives 3.33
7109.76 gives 3.86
